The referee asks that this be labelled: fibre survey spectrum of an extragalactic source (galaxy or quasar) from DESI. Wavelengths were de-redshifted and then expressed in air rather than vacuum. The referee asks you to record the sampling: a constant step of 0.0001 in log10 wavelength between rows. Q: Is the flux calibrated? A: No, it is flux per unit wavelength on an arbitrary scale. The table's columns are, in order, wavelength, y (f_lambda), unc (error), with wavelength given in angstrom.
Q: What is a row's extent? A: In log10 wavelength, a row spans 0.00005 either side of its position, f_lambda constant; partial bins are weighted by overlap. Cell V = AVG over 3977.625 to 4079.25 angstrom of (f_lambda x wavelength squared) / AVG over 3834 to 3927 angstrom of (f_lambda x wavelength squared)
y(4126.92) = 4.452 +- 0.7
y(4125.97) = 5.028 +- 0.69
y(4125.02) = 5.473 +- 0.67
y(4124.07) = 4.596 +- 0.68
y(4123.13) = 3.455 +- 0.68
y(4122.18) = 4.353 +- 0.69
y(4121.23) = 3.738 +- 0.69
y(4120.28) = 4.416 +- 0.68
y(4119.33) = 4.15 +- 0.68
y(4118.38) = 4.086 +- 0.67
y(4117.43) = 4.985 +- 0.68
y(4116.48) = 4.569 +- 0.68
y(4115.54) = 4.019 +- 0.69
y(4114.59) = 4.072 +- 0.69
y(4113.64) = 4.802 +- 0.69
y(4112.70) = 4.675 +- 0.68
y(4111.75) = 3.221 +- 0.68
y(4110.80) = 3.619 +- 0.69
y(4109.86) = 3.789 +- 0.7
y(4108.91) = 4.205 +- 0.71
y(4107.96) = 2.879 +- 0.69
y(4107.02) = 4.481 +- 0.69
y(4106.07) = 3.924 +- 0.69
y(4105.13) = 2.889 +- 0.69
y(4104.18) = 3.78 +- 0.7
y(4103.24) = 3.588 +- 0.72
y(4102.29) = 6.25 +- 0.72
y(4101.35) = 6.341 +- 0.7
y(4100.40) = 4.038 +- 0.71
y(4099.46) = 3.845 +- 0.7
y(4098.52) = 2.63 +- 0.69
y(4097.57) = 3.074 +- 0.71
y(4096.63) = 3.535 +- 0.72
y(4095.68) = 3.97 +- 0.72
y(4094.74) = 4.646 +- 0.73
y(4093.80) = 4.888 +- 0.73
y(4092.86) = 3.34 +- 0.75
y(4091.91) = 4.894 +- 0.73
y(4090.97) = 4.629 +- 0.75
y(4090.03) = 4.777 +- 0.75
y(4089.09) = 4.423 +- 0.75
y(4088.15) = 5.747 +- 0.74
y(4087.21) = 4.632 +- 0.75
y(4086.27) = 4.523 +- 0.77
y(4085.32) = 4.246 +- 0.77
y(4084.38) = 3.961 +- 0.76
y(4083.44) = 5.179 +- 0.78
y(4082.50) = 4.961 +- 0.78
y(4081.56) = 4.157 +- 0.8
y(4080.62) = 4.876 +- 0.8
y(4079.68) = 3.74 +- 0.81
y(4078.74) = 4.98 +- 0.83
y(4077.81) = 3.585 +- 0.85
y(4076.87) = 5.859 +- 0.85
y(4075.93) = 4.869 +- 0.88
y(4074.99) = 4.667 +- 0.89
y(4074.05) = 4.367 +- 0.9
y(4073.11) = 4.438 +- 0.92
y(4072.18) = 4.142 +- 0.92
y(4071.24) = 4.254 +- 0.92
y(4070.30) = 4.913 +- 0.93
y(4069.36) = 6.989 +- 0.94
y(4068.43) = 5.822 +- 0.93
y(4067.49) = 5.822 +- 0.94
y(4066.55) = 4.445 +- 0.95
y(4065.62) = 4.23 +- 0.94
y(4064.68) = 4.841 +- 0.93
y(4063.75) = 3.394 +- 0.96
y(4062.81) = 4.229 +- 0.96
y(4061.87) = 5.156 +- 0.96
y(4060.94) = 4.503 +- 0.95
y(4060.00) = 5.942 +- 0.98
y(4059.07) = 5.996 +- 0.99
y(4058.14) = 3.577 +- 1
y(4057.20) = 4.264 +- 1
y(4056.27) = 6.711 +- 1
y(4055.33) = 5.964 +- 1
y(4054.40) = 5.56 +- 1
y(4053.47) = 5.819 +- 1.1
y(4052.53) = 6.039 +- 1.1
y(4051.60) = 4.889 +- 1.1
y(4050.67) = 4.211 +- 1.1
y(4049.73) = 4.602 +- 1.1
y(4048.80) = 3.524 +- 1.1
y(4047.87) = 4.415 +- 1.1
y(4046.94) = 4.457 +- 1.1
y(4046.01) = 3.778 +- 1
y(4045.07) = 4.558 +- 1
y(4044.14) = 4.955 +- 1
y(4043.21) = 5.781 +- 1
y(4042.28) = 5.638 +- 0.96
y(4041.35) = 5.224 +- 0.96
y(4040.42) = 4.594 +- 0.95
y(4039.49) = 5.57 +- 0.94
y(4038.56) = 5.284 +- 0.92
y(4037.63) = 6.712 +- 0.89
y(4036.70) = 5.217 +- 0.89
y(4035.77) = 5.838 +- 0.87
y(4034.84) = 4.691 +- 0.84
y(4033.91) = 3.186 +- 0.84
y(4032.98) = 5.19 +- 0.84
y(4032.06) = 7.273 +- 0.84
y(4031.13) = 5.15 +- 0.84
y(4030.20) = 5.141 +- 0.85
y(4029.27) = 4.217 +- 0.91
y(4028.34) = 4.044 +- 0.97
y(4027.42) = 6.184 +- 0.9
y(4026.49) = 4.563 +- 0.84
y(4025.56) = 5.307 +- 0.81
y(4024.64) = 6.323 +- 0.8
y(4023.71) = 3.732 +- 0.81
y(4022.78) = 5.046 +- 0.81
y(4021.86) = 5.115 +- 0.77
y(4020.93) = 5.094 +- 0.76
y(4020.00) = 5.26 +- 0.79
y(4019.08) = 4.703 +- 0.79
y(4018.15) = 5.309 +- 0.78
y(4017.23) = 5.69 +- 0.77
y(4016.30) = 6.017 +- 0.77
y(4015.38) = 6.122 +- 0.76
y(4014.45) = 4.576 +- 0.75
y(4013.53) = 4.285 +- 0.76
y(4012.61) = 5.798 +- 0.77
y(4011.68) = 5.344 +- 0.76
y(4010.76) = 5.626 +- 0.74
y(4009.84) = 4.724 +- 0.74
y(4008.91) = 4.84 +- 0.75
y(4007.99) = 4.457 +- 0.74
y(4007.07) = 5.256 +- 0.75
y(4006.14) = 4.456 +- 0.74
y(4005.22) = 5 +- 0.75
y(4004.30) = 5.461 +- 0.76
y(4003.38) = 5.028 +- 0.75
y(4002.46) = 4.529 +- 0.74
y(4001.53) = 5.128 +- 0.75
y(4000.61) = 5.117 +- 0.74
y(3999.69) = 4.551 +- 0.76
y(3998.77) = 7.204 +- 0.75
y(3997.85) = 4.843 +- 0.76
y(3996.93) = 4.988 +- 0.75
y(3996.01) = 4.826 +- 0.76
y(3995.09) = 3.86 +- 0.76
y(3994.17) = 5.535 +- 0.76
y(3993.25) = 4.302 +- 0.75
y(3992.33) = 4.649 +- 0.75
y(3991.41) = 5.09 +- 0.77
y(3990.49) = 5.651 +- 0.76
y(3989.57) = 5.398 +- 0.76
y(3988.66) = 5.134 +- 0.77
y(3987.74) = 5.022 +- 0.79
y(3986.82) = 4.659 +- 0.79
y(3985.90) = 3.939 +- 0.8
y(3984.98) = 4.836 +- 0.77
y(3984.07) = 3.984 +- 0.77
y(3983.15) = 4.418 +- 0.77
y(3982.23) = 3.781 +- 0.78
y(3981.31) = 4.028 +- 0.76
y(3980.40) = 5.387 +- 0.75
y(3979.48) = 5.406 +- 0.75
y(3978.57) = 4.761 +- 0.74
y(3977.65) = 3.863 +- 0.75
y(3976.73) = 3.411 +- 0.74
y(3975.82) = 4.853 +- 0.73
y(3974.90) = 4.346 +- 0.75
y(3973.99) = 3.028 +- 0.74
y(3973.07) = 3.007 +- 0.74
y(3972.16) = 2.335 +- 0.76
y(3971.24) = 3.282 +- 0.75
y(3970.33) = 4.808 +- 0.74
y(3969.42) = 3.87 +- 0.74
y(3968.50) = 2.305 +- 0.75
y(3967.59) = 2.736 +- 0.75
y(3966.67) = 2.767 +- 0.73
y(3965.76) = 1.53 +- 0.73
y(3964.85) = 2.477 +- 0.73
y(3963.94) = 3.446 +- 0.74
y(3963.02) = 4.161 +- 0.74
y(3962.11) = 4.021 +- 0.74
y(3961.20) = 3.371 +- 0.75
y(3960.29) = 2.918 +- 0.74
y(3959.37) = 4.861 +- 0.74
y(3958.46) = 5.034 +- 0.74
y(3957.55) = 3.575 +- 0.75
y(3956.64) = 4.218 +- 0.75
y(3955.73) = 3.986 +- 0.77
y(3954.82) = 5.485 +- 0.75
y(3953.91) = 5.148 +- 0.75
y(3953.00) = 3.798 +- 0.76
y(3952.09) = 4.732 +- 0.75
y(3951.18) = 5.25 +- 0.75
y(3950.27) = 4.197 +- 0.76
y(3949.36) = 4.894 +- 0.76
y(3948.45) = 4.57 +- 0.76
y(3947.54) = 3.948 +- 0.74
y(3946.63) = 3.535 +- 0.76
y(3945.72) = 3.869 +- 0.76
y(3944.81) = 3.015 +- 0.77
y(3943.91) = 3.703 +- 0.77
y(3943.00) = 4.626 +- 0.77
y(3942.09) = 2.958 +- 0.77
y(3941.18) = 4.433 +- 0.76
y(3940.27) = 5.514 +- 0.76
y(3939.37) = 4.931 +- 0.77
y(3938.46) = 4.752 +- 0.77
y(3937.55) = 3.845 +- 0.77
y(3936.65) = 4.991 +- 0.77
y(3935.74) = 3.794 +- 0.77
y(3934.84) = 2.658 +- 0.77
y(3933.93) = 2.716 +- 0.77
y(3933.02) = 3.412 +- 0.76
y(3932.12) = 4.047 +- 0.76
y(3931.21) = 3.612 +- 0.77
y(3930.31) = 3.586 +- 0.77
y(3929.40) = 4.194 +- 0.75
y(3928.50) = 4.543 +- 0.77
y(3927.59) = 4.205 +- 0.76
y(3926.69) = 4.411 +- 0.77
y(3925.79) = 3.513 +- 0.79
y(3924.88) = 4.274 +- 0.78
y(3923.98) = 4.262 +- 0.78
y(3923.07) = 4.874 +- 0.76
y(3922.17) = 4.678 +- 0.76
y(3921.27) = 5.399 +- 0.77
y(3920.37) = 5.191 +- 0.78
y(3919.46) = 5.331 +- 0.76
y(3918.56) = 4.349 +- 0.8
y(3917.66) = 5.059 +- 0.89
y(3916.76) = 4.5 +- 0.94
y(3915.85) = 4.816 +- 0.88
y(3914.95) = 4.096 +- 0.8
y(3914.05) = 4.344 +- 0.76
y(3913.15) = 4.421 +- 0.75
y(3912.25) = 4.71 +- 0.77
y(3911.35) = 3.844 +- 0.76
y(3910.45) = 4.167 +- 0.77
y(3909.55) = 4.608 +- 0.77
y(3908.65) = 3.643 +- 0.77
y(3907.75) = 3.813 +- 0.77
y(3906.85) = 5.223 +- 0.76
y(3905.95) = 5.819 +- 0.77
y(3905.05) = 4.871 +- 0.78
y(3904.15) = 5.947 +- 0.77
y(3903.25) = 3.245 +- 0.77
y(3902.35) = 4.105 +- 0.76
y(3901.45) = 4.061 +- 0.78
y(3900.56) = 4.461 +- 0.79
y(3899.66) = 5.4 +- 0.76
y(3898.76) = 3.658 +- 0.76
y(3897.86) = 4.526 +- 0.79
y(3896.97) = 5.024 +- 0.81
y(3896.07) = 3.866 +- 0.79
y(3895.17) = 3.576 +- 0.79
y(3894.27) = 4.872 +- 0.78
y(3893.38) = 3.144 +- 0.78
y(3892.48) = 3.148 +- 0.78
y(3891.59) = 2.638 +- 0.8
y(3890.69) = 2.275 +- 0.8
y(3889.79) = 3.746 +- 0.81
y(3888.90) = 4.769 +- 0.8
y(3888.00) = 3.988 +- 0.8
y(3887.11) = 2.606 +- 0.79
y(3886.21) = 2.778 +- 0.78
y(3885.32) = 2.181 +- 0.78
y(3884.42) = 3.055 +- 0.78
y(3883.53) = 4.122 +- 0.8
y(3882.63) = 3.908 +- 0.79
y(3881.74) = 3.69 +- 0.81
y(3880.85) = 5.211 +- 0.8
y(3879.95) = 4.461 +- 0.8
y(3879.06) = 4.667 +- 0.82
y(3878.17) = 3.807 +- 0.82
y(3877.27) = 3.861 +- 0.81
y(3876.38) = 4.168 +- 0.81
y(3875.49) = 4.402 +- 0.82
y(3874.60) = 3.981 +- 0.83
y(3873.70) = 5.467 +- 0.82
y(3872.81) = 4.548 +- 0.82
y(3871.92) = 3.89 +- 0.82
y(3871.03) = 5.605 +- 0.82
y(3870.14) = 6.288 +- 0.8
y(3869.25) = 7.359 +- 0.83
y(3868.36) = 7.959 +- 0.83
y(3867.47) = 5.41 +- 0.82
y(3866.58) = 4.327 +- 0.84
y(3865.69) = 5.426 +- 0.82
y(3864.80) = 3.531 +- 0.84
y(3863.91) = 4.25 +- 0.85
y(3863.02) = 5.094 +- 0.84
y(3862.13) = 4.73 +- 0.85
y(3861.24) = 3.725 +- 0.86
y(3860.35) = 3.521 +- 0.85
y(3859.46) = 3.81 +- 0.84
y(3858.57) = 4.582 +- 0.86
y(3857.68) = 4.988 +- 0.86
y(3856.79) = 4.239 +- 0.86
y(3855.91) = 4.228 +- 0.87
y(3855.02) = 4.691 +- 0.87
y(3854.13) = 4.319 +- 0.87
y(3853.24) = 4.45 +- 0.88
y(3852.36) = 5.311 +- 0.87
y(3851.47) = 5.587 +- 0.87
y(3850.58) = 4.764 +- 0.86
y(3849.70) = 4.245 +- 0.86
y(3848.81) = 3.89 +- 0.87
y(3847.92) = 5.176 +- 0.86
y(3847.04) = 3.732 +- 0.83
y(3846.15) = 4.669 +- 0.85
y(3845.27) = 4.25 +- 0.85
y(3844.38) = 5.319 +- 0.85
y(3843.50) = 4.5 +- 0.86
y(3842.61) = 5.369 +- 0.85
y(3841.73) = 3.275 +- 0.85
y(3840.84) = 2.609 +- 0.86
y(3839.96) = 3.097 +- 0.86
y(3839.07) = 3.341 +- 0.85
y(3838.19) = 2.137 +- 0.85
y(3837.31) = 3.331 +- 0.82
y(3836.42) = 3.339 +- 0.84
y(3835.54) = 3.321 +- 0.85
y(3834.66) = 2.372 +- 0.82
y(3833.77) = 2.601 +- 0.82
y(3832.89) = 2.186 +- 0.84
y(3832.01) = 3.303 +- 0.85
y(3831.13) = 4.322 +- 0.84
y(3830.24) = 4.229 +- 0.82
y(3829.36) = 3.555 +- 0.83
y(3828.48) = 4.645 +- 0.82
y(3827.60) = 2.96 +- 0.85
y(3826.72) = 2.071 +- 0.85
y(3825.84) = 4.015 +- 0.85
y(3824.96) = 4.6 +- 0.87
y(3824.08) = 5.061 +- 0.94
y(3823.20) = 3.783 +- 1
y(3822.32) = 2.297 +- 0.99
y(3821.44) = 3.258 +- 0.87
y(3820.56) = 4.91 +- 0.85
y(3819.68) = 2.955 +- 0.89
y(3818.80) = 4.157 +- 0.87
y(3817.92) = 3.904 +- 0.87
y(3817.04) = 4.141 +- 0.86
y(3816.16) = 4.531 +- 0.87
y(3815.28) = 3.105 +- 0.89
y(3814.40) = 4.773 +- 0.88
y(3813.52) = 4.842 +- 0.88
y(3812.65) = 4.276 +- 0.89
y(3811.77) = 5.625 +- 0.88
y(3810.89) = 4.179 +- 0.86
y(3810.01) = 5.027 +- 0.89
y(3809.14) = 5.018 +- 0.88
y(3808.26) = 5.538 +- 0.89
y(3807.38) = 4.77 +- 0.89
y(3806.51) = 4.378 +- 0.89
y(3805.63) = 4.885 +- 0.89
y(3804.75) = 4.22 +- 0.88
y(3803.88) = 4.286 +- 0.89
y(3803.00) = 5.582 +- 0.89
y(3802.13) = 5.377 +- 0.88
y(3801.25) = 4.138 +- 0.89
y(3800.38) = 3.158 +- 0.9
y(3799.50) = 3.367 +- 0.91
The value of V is 1.25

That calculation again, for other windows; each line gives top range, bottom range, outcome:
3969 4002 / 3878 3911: 1.18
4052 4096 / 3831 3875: 1.25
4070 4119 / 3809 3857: 1.24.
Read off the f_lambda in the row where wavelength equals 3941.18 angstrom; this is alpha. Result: 4.433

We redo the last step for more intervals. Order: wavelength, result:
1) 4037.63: 6.712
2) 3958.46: 5.034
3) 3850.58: 4.764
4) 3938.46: 4.752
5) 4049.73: 4.602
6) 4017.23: 5.69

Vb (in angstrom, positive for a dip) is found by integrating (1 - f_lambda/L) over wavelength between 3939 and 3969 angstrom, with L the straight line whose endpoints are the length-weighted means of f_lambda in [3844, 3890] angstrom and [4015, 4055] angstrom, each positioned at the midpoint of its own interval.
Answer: 5.4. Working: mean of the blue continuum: 4.48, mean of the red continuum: 5.12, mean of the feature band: 3.94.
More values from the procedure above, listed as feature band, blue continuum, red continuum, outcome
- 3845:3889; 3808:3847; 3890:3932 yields -4.3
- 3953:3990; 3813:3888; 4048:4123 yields 3.0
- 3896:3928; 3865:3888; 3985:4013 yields 0.8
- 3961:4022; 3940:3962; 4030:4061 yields 1.4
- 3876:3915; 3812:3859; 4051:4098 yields 1.0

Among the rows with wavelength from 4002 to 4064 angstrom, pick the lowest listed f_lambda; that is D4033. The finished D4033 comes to 3.186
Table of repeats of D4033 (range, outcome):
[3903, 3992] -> 1.53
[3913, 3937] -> 2.658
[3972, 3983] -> 2.335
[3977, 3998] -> 3.781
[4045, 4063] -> 3.524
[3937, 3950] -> 2.958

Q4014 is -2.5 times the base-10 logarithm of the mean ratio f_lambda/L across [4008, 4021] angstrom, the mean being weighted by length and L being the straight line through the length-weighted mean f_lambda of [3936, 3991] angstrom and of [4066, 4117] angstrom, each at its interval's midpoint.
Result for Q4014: -0.23 mag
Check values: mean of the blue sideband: 4.11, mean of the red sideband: 4.42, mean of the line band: 5.22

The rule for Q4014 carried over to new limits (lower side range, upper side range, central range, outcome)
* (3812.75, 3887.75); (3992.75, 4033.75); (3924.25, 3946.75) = 0.17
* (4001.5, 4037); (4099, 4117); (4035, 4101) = -0.04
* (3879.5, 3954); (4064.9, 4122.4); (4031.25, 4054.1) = -0.17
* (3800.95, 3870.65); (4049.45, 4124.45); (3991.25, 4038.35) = -0.15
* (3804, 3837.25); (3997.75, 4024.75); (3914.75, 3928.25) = 0.00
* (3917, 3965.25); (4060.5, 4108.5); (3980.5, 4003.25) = -0.13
